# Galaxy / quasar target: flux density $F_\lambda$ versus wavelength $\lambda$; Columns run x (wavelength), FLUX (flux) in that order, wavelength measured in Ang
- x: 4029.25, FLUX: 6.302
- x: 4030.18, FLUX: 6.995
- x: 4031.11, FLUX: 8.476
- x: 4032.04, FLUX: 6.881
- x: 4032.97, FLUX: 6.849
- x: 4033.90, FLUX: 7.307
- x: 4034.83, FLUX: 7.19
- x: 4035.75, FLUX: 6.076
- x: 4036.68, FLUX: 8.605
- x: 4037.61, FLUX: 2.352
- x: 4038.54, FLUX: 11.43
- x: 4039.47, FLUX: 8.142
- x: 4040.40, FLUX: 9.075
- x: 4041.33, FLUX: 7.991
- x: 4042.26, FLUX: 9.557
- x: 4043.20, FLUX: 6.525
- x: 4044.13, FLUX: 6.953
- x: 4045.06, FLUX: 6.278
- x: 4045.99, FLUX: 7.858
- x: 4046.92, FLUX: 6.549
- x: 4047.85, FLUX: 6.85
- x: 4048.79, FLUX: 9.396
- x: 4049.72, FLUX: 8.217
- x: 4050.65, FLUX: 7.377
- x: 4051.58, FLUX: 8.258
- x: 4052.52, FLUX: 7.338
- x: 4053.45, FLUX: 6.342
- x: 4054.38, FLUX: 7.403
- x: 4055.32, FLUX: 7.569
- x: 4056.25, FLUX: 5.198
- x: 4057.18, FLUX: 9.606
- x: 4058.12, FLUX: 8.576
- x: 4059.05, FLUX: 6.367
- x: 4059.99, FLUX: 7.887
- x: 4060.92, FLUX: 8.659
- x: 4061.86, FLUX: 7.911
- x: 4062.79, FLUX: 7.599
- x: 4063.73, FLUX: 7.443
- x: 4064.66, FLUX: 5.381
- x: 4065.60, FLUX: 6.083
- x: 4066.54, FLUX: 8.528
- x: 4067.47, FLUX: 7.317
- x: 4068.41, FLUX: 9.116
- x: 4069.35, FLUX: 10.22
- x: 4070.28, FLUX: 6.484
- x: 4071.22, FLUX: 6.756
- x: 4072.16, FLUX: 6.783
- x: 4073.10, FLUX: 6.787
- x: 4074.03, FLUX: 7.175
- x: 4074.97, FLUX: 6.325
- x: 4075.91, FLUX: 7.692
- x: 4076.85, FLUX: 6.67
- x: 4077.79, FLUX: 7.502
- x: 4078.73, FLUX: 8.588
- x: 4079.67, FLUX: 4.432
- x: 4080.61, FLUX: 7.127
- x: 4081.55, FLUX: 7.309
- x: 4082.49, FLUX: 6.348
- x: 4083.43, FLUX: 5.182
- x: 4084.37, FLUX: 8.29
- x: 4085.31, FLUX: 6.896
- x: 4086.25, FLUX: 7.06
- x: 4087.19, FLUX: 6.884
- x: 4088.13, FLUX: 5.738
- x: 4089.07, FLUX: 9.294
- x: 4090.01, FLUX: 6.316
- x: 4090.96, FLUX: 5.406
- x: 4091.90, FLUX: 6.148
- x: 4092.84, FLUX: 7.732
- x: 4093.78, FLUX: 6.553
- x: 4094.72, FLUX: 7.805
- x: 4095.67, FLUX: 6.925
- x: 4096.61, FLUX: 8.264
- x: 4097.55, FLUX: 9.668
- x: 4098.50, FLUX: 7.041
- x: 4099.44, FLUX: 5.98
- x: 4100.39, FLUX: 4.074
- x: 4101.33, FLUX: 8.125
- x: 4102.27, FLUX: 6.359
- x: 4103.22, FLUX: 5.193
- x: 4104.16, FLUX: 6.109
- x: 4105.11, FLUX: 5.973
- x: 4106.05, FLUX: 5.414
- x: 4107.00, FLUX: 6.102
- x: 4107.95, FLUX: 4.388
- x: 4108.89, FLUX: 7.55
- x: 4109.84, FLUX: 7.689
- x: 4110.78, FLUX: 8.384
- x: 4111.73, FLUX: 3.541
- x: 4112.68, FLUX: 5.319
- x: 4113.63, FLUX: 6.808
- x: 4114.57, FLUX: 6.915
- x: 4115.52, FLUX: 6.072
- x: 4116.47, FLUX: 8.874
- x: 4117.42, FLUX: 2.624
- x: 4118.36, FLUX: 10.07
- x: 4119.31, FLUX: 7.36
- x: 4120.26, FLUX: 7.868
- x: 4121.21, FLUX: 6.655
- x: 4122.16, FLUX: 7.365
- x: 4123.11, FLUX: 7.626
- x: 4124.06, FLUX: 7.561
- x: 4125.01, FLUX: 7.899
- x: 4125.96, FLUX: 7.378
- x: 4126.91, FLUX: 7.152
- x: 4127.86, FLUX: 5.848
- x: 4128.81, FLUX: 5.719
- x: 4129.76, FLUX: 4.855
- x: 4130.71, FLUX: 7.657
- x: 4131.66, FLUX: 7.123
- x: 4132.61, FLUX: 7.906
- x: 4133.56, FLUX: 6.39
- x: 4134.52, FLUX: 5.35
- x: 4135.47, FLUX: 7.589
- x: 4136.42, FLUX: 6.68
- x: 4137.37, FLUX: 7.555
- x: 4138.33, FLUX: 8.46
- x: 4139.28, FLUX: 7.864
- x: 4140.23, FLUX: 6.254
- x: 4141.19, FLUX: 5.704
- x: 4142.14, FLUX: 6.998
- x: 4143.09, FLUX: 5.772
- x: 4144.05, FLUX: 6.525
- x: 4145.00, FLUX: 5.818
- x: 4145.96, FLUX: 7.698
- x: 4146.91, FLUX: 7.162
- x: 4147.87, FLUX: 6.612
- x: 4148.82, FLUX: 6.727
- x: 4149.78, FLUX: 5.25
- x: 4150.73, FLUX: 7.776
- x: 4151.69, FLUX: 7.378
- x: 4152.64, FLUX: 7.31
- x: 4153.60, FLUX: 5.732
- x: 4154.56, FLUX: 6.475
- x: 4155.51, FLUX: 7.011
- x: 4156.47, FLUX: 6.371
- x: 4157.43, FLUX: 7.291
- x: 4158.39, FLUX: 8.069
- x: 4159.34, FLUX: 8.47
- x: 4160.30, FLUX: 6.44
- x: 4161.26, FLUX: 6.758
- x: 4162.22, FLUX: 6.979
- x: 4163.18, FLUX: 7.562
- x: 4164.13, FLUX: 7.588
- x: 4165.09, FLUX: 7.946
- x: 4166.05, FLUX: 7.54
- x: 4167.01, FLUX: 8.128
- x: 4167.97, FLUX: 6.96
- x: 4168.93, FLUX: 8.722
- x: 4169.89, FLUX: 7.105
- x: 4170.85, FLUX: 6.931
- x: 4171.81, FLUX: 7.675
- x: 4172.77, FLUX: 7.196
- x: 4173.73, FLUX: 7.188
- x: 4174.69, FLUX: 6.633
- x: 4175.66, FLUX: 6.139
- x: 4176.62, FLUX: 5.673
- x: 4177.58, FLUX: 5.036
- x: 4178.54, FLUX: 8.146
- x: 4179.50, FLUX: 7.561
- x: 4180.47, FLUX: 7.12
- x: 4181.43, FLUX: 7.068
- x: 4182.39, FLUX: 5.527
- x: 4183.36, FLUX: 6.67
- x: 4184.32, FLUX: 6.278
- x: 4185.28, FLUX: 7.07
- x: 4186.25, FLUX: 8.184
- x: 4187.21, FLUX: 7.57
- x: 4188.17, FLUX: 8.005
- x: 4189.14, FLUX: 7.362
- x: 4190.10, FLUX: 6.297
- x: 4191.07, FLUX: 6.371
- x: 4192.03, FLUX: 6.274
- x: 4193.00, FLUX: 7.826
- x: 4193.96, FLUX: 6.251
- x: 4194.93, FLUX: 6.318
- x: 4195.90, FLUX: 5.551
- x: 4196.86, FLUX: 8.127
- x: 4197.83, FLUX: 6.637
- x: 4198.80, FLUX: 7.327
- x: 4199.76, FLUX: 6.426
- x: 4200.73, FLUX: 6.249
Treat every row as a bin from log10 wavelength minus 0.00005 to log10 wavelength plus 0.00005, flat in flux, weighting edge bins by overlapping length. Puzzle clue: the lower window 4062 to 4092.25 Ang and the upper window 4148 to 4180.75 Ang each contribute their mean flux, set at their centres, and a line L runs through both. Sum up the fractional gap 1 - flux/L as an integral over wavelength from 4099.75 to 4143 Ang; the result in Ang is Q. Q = 2.42 Ang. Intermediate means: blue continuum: 7.04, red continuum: 7.08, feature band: 6.67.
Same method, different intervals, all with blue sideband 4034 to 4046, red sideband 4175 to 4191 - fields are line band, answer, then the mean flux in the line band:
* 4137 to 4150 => 0.49 Ang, 6.76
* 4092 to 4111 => 1.31 Ang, 6.73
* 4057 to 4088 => 0.45 Ang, 7.26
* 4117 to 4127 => -0.18 Ang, 7.26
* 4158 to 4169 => -0.98 Ang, 7.56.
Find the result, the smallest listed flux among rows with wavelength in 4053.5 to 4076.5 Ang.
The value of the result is 5.198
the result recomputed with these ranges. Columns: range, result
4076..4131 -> 2.624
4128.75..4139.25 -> 4.855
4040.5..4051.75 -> 6.278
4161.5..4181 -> 5.036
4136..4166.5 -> 5.25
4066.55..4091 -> 4.432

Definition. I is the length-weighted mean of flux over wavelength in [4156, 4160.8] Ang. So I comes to 7.32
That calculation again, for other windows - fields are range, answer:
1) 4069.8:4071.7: 6.66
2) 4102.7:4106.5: 5.68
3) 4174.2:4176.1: 6.37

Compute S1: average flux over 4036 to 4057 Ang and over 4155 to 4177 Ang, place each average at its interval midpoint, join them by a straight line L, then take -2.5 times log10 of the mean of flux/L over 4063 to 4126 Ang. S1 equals 0.077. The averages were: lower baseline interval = 7.53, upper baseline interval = 7.24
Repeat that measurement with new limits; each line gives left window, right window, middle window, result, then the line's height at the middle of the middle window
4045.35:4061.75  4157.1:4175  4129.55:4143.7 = 0.10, 7.49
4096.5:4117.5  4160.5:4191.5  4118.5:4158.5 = -0.03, 6.72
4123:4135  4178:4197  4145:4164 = -0.02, 6.86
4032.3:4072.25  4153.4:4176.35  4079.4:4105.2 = 0.10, 7.41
